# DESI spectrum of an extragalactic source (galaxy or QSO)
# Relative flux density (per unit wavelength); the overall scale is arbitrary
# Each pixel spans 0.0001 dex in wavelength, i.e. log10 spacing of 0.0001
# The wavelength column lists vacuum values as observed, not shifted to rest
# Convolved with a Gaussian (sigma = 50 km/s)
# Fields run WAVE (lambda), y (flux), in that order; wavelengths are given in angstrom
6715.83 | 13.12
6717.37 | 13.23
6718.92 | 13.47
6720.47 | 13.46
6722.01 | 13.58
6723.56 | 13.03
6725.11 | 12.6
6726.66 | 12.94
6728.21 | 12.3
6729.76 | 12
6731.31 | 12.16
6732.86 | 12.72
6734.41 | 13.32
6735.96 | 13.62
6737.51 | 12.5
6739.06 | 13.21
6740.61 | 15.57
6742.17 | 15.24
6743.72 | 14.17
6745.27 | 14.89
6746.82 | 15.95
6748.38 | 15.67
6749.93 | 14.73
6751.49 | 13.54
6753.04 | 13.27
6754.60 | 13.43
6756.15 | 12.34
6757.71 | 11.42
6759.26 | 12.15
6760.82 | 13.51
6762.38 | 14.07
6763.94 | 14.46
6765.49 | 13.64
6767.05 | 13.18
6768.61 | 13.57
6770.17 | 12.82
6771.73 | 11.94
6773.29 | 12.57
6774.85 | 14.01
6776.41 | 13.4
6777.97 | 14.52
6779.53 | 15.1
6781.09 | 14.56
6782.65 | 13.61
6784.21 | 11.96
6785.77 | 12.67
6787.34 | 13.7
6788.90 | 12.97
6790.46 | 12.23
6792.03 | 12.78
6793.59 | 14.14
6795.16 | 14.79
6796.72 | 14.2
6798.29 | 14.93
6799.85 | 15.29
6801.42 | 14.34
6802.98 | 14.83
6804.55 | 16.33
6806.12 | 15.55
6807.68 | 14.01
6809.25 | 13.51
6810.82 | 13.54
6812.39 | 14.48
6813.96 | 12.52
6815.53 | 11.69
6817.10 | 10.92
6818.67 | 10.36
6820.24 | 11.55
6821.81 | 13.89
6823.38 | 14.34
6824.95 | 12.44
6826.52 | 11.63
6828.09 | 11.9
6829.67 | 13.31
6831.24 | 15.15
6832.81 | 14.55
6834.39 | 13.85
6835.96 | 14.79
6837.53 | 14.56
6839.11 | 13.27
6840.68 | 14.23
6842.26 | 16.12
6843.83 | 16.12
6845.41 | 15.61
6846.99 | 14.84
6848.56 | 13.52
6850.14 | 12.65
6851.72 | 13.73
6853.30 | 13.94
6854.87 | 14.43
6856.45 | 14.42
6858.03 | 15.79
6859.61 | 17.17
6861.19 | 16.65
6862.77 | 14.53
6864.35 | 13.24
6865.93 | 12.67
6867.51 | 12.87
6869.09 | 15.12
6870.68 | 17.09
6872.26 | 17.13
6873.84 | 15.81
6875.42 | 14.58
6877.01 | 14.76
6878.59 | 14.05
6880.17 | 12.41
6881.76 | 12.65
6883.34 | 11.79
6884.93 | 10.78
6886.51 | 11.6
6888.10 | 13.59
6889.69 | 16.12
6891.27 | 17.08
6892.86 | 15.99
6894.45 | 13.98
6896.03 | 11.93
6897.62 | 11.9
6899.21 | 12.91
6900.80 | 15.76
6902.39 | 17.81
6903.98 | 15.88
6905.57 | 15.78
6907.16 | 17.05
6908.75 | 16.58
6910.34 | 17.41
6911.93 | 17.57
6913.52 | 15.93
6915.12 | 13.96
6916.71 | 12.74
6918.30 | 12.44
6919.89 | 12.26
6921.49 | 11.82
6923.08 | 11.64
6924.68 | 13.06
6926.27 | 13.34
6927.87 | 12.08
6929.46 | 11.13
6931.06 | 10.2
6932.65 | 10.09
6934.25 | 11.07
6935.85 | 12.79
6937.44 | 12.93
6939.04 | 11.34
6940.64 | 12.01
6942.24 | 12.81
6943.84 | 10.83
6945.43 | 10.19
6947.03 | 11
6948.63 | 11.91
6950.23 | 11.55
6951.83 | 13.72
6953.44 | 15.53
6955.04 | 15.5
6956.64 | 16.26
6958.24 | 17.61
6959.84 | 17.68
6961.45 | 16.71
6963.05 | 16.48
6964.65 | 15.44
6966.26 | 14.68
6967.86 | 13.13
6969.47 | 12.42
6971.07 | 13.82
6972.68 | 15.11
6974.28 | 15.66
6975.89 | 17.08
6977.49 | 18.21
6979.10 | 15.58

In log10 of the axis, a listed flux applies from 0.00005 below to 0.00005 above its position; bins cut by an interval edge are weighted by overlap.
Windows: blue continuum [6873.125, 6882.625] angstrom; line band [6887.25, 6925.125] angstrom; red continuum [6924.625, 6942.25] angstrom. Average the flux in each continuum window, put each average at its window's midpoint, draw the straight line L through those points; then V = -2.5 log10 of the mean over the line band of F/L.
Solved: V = -0.14 mag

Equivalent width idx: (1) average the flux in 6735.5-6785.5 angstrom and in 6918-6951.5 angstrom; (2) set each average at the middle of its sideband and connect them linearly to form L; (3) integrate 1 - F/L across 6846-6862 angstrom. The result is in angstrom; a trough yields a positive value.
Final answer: -2.6 angstrom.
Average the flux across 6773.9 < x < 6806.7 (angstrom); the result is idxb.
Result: 14.1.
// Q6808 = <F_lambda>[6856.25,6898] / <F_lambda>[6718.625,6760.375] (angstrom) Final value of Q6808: 1.06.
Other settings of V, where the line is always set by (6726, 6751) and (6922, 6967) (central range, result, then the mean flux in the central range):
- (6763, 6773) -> 0.04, 13.2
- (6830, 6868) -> -0.08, 14.5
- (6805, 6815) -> -0.03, 14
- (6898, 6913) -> -0.21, 16.2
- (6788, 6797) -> 0.01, 13.5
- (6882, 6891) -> 0.03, 13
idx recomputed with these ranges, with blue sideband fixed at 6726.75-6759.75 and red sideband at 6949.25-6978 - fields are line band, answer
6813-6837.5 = 2.20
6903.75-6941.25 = 4.07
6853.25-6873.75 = -0.80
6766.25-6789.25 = 0.72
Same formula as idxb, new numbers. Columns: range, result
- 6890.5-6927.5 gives 14.5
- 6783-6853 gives 13.7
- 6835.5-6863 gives 14.8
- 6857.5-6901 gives 14.3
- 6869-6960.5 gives 13.8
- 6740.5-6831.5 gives 13.6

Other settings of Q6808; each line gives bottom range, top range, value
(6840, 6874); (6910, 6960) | 0.88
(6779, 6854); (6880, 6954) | 0.97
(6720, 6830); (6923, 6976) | 1.00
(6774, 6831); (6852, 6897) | 1.06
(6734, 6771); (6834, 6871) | 1.06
